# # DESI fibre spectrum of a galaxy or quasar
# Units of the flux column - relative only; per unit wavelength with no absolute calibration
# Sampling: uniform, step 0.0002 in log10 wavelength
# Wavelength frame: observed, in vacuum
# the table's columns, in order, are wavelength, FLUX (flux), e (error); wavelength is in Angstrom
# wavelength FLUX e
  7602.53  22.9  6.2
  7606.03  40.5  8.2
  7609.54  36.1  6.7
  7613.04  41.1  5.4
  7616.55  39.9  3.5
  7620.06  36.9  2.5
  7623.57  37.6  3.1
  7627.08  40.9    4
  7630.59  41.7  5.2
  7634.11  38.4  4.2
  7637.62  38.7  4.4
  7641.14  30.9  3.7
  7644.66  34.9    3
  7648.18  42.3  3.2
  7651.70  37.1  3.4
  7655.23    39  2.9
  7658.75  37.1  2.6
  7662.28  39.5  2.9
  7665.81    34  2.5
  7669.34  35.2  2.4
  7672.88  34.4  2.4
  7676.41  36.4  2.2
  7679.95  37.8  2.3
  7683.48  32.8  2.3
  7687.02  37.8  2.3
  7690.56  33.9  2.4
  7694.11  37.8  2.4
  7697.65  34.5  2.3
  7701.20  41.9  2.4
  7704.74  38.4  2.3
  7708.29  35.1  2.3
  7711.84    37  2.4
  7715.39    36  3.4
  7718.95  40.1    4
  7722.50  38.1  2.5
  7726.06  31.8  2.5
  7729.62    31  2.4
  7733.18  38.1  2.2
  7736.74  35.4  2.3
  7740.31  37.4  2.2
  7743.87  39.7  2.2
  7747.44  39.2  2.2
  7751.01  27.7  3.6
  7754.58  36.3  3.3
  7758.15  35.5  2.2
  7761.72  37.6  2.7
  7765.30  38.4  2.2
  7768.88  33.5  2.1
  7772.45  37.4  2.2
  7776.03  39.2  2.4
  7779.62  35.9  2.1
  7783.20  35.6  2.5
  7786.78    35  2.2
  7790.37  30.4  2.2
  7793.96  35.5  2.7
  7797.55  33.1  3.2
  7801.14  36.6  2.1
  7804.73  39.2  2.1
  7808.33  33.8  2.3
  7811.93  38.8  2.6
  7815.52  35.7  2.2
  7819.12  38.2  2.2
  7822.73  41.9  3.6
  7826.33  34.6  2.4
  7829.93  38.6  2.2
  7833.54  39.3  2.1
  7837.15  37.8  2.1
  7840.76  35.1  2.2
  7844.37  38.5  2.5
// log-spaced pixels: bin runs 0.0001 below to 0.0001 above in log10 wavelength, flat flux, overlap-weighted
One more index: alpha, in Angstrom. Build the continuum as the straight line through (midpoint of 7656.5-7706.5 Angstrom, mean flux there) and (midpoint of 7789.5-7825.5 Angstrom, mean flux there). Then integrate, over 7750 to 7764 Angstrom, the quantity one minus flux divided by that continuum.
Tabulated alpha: 0.65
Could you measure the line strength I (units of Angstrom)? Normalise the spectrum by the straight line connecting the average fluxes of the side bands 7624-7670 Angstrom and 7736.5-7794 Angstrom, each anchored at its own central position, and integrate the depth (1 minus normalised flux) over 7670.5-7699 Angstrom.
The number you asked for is 1.1 Angstrom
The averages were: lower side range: 37.7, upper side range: 35.9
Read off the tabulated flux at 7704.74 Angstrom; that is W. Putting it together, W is 38.4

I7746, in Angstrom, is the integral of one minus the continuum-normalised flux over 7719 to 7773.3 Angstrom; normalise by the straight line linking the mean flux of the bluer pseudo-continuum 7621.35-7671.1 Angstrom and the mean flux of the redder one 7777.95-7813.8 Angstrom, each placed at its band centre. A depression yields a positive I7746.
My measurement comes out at 0.3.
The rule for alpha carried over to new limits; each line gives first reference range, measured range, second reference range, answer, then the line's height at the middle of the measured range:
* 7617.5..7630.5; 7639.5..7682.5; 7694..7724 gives 2.1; 38.4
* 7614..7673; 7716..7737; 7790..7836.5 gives 0.8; 37.3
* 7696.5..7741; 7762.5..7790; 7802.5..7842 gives 0.7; 37.1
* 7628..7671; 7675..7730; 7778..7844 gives 1.1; 37.1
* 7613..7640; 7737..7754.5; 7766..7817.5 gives 0.3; 36.7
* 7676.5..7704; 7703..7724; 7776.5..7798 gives -0.7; 36.2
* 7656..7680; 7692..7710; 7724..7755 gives -0.8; 35.8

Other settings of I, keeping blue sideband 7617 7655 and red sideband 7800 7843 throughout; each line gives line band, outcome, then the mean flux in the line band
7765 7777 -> 0.26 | 36.8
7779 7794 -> 1.34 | 34.3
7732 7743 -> 0.18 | 37.1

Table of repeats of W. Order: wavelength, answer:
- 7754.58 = 36.3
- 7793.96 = 35.5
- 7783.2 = 35.6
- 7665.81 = 34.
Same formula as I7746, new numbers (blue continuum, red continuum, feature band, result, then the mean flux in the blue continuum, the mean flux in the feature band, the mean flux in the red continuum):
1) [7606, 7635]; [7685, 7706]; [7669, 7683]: 0.8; 39.2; 35.7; 37.3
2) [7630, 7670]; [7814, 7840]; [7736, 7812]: 3.7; 37.3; 35.9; 37.9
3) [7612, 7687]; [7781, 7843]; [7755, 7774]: 0.1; 37.4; 36.5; 36.4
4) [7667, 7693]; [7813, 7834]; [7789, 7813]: 1.5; 35.5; 35.3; 38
